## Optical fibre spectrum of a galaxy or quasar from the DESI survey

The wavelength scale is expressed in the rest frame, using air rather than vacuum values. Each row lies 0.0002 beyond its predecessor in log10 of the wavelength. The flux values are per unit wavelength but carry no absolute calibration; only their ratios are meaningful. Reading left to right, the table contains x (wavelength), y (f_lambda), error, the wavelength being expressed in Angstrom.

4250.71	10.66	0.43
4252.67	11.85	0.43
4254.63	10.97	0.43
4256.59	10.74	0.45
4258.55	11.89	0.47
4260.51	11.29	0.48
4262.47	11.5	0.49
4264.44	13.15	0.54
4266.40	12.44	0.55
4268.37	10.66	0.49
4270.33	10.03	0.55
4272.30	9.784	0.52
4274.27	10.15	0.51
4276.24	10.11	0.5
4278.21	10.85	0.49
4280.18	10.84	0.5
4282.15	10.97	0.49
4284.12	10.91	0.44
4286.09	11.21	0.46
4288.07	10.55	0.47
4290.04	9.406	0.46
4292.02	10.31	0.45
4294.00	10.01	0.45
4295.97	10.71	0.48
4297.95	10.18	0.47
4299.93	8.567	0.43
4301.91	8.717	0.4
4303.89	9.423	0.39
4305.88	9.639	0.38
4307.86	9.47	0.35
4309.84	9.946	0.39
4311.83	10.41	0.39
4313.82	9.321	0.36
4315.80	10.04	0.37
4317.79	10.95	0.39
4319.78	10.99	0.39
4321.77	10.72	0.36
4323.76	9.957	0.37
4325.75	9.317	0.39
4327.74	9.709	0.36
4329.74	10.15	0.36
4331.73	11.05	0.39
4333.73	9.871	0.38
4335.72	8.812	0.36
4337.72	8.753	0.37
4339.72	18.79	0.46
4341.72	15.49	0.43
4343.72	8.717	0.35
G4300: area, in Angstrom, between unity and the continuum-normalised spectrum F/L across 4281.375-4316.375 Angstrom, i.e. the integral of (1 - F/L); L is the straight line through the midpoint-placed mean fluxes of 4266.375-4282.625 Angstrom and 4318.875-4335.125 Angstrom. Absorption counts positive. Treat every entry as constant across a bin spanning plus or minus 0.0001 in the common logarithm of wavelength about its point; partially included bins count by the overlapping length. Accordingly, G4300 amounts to 1.3 Angstrom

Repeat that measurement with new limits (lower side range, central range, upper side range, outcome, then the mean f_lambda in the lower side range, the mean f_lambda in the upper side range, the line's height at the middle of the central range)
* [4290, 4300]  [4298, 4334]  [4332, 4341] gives 3.1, 10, 11.6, 10.8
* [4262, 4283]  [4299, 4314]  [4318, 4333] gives 1.5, 10.9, 10.3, 10.5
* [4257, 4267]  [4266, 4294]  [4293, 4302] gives 0.7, 12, 9.73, 10.8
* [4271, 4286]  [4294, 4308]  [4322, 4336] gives 1.0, 10.5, 9.94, 10.3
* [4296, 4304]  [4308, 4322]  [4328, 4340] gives -0.4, 9.38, 10.7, 9.96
